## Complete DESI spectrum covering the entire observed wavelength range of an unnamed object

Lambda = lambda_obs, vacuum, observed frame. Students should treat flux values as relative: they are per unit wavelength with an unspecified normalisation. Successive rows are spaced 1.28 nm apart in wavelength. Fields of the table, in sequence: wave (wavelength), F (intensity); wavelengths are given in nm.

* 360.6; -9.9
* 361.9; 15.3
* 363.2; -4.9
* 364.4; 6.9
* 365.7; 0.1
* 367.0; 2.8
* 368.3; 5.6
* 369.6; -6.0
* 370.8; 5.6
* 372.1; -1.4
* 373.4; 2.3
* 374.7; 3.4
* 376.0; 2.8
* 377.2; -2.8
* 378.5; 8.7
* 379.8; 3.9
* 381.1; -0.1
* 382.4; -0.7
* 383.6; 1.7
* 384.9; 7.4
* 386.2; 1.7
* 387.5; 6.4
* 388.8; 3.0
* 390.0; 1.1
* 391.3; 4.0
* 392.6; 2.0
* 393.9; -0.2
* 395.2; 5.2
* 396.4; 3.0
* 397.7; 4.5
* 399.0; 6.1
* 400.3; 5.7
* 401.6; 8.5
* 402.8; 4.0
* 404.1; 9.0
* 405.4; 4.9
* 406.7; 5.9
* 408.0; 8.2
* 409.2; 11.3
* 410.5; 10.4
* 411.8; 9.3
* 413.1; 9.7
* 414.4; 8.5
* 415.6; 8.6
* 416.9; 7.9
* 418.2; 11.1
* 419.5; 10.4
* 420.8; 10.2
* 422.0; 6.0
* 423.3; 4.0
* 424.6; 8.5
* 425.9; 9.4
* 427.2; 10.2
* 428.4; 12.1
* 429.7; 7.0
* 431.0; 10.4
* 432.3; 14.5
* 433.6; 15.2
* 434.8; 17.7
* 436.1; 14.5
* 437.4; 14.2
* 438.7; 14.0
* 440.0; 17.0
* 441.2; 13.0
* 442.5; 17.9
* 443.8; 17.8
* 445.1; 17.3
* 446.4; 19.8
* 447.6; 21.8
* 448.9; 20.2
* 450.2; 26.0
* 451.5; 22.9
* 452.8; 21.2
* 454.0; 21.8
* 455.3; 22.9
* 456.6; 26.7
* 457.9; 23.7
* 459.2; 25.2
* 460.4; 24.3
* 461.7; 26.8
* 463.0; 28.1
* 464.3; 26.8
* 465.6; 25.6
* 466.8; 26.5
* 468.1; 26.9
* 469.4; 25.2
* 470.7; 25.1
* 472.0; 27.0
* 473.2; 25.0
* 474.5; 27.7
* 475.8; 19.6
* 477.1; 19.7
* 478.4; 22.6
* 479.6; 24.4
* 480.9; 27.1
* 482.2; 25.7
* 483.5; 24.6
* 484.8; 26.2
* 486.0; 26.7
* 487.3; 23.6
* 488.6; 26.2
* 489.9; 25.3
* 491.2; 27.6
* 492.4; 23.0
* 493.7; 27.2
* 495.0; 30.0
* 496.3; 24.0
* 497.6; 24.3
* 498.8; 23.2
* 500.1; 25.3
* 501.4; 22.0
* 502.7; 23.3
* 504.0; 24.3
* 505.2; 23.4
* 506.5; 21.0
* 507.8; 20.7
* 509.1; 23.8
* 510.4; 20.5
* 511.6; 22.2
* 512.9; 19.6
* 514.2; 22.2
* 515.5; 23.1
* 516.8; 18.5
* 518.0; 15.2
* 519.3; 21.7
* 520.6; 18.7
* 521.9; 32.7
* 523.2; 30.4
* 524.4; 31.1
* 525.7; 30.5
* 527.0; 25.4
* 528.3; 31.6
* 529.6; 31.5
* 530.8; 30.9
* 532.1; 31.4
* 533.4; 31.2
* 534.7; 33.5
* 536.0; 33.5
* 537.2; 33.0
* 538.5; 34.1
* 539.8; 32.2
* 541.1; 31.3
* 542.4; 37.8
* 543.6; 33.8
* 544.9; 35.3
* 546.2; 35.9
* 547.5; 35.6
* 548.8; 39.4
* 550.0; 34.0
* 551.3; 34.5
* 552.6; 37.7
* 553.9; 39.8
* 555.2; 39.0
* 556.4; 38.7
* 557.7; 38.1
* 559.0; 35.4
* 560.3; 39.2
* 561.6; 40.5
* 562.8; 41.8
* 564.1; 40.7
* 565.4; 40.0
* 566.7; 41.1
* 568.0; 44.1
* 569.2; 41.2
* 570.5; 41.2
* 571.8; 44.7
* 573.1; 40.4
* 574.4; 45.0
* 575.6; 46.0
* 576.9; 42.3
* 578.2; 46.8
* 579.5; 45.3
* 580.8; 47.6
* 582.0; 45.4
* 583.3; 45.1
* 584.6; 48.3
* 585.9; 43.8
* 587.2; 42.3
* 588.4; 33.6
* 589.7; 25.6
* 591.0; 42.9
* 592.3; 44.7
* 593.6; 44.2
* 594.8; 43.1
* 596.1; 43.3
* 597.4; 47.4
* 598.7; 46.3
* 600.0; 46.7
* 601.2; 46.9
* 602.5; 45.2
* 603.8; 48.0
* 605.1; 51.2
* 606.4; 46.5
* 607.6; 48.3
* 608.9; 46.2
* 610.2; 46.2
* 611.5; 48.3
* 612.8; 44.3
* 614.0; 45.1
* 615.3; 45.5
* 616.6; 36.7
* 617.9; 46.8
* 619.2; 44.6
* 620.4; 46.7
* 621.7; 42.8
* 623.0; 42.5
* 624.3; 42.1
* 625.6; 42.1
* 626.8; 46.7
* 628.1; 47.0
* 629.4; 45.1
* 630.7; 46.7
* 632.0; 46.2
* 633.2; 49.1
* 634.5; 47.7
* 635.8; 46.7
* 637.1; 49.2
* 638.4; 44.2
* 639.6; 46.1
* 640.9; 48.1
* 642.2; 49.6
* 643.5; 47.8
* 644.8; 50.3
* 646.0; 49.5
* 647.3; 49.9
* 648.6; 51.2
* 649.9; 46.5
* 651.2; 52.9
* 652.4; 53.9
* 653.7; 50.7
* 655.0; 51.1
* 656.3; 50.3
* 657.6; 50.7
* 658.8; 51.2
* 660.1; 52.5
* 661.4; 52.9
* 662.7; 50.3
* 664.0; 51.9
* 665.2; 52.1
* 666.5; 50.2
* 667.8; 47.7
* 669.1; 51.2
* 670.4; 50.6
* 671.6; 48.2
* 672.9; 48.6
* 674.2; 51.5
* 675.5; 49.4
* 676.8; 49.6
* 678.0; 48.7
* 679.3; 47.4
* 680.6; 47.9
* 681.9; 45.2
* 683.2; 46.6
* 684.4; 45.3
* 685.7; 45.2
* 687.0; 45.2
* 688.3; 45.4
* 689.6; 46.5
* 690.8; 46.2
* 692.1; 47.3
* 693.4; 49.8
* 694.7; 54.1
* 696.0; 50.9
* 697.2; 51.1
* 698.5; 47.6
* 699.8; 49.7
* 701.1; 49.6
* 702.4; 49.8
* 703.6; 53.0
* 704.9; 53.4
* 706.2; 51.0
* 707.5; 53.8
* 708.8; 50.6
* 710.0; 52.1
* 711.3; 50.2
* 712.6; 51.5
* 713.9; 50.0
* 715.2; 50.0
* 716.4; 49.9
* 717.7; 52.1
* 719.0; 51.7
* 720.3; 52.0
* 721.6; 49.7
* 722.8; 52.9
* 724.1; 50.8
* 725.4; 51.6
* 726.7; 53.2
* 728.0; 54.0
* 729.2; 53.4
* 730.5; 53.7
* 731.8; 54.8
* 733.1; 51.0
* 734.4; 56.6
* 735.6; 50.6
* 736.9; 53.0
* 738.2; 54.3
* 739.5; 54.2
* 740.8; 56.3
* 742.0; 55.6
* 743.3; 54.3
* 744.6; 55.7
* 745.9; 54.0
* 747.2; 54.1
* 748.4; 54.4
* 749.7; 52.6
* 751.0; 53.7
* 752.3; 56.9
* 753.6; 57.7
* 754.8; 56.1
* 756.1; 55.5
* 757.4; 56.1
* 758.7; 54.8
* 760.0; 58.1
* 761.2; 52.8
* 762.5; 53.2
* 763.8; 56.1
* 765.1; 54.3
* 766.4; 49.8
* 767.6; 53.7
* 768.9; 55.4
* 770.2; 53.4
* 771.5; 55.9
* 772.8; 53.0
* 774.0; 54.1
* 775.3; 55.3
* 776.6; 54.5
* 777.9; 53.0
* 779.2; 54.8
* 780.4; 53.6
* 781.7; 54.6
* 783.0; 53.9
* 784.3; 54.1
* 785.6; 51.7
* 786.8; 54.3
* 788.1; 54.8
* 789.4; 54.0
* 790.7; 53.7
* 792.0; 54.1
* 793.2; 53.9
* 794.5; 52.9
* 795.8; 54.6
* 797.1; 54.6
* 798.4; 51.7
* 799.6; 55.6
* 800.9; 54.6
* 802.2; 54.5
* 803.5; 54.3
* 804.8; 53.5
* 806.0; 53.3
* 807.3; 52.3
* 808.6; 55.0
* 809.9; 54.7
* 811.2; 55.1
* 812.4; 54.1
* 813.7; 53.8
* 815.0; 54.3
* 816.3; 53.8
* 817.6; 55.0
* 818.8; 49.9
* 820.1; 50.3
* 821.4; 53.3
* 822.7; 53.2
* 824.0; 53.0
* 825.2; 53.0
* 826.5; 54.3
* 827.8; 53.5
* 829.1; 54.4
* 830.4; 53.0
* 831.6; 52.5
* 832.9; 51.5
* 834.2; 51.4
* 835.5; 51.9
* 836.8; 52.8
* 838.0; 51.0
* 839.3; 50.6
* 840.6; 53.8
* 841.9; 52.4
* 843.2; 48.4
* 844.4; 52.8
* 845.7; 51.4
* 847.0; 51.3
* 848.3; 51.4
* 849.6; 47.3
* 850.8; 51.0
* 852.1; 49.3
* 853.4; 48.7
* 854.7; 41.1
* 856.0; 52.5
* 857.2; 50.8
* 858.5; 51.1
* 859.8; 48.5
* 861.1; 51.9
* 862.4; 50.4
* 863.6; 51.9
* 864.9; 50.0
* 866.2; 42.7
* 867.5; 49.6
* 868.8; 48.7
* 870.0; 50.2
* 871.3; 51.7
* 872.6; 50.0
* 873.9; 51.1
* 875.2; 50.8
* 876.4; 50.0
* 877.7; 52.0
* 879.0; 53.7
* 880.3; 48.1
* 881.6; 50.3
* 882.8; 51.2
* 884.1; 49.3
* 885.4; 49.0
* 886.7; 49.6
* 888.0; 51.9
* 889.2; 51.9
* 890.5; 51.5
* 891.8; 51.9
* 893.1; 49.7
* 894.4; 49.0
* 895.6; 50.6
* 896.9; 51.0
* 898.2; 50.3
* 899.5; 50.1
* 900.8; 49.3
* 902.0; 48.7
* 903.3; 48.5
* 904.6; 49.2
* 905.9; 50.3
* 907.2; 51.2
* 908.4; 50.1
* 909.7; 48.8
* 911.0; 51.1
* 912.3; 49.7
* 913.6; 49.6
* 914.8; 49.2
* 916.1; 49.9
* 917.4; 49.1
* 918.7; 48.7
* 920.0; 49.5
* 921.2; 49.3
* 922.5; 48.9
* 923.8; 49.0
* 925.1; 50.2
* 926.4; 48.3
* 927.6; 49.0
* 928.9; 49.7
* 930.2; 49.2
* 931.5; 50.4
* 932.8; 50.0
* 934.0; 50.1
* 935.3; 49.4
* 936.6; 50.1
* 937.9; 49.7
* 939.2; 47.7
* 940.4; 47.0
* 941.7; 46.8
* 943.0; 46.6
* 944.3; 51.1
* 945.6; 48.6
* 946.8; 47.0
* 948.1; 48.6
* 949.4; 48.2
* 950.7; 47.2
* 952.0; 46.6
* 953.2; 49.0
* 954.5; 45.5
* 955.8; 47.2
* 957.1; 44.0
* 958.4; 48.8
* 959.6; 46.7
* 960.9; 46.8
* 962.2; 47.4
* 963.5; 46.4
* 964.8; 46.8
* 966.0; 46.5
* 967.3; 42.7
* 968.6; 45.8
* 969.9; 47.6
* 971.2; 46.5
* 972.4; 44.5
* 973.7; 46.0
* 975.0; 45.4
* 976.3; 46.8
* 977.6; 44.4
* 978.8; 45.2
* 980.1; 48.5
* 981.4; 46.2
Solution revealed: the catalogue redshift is 0.00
